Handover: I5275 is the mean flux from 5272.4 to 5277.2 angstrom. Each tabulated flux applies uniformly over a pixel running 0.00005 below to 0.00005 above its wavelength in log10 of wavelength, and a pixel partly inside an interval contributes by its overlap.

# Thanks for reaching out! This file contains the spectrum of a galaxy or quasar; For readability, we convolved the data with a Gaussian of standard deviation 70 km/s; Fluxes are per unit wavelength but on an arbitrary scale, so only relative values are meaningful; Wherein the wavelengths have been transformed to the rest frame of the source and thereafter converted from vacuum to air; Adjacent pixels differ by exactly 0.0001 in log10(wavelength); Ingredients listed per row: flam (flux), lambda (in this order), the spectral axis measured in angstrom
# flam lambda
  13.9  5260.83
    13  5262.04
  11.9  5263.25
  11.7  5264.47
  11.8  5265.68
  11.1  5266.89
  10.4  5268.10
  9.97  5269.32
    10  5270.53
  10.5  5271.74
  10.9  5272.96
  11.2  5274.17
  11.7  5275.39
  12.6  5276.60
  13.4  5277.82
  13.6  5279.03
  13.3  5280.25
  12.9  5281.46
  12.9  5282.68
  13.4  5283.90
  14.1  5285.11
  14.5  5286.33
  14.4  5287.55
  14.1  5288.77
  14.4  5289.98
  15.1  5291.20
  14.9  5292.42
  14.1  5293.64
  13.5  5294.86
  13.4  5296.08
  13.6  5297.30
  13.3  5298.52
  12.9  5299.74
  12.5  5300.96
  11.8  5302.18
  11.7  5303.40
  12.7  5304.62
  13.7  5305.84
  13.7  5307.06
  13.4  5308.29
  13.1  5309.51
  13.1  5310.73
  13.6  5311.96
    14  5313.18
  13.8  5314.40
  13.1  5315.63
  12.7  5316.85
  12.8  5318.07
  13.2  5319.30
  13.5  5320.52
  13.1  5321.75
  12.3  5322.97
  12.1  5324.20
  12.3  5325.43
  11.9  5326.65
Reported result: 11.6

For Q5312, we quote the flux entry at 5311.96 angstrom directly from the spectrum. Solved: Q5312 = 13.6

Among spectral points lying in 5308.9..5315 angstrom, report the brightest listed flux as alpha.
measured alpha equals 14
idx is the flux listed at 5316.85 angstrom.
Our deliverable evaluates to 12.7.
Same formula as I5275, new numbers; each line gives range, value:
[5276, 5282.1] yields 13.2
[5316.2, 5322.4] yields 13.1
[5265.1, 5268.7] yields 11.1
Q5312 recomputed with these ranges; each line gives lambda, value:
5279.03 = 13.6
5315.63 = 13.1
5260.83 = 13.9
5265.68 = 11.8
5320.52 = 13.5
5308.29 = 13.4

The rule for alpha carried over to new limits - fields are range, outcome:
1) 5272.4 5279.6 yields 13.6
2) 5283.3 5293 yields 15.1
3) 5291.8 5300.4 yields 14.9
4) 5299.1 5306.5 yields 13.7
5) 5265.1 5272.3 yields 11.8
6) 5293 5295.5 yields 14.1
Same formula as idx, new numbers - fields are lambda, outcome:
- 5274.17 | 11.2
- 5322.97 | 12.3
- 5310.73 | 13.1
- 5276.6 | 12.6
